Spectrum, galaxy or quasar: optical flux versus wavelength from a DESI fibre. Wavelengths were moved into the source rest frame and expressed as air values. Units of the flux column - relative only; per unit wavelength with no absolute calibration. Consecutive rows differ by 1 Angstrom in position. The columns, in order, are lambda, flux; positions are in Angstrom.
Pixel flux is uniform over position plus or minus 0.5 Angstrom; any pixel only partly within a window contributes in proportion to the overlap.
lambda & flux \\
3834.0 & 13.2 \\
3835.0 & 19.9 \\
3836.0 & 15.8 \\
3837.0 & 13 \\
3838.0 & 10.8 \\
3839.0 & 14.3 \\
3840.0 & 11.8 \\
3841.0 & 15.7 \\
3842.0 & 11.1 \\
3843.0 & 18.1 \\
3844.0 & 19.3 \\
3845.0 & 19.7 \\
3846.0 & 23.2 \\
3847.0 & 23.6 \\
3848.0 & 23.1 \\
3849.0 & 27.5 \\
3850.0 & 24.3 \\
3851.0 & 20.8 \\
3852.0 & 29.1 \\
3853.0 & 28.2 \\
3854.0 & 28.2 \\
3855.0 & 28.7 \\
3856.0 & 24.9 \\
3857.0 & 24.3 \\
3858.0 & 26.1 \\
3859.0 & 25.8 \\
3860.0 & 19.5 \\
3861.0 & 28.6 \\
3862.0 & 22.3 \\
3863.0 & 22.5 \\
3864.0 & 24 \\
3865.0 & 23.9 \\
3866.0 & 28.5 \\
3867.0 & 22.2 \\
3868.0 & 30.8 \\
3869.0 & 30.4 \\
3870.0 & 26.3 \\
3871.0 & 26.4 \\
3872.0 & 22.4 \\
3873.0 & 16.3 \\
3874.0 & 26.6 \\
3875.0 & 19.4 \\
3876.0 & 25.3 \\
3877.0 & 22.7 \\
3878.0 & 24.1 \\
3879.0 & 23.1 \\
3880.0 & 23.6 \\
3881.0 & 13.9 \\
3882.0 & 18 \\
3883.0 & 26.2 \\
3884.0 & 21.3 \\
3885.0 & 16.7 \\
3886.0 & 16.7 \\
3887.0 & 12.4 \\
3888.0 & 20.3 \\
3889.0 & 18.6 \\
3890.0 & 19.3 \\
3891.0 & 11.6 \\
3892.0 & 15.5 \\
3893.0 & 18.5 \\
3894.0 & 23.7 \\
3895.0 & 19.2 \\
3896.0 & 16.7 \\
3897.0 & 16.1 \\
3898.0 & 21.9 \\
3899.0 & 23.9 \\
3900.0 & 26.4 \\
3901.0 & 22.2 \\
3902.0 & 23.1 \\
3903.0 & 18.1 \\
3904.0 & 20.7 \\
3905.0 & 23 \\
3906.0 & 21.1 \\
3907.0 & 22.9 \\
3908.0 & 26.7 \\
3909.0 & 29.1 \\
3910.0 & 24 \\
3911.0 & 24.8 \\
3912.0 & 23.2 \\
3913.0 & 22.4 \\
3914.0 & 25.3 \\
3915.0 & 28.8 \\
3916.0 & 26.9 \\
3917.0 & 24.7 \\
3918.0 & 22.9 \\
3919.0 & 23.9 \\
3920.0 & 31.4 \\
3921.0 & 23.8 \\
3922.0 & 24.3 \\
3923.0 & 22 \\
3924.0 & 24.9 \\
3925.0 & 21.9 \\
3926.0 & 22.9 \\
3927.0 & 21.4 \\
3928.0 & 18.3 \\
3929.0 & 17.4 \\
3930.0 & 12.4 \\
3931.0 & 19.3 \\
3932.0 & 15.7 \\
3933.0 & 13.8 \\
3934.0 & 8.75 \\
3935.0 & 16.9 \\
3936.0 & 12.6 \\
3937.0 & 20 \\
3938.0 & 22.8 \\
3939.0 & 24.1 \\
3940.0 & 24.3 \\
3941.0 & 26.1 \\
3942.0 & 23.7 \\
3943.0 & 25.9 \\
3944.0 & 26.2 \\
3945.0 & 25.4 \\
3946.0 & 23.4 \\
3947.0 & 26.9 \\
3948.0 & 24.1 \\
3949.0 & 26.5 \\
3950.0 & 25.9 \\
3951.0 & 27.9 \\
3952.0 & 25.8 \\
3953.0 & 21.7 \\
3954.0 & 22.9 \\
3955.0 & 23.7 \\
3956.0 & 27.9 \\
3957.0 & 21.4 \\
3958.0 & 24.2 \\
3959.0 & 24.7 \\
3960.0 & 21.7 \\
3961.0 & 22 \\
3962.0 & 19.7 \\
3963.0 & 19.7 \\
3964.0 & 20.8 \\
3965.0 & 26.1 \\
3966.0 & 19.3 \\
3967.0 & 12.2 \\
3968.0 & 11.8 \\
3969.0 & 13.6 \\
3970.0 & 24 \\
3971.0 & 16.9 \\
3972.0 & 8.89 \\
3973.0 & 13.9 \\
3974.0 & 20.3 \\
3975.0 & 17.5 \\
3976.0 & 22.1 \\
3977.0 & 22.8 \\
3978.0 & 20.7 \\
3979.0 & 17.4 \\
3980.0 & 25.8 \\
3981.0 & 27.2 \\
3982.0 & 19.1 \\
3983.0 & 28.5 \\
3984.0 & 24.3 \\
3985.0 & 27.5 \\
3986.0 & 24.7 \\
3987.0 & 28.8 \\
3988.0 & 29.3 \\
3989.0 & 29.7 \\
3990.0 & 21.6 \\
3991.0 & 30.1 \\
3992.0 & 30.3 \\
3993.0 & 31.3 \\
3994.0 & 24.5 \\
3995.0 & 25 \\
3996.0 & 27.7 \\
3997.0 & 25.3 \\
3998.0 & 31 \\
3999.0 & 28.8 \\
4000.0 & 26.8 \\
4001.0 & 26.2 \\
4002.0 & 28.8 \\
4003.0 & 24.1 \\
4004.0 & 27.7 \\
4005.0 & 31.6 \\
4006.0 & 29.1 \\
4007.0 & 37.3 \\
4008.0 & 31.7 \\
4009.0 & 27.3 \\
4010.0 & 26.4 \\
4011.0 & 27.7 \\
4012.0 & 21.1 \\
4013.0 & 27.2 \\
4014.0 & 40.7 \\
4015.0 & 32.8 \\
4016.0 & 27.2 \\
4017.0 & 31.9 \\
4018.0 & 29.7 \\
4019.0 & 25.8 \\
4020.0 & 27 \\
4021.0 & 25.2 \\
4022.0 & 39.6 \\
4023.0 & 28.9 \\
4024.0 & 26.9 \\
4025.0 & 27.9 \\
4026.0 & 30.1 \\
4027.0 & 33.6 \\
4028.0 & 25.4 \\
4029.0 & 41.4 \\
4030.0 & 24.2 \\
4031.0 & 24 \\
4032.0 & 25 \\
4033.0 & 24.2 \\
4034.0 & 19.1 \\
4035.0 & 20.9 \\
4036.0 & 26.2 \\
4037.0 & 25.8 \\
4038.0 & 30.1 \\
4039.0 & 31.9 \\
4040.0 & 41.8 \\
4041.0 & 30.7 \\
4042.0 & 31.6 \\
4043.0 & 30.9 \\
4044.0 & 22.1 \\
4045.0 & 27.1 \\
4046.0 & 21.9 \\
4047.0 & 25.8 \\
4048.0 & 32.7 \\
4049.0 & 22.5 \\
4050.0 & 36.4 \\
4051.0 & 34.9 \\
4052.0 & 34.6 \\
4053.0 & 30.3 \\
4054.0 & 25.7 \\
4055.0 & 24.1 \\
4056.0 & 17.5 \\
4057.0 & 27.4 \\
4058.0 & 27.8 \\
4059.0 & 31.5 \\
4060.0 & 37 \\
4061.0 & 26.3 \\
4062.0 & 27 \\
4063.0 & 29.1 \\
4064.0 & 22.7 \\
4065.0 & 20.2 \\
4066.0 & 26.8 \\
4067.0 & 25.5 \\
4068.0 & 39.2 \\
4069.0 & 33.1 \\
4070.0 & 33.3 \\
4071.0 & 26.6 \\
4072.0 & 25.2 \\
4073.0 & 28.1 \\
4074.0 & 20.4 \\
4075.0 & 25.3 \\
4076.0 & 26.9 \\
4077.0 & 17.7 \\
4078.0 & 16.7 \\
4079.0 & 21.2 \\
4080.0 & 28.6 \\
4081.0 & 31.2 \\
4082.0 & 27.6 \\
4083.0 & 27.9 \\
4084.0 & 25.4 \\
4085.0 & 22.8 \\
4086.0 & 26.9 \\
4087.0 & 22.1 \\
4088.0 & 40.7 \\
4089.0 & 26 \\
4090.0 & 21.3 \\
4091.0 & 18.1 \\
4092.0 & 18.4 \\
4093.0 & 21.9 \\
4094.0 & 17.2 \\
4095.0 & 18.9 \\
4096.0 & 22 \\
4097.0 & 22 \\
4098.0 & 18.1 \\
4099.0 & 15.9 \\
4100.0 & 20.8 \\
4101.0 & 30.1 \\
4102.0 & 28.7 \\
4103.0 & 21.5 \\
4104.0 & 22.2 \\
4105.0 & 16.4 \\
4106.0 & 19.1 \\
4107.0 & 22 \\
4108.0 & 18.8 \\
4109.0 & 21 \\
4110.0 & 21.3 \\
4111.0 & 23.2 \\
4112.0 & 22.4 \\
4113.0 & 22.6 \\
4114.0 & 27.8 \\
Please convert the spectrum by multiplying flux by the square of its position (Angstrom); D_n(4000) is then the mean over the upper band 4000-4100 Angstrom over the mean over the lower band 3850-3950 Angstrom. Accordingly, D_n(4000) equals 1.30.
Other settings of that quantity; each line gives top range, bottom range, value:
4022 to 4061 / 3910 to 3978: 1.39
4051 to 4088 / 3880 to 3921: 1.36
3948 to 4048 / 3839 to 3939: 1.25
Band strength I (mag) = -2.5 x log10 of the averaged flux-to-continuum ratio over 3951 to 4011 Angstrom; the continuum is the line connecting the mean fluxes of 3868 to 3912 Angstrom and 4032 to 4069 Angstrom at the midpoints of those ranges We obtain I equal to 0.05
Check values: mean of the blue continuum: 21.5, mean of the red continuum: 28.1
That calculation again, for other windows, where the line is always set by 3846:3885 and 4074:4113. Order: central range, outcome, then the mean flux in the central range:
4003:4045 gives -0.238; 28.9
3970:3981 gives 0.217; 19.3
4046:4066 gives -0.207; 27.9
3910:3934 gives 0.086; 22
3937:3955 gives -0.047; 24.7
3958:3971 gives 0.195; 19.7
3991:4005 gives -0.185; 27.7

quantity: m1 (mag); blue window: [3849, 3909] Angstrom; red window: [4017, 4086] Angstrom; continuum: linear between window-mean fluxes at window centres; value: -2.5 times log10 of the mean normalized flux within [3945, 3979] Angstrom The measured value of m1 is 0.18 mag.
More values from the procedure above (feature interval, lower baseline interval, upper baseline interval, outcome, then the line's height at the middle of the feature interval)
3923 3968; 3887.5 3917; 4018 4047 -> 0.12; 24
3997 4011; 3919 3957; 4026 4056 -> -0.11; 26.1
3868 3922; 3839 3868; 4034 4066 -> 0.09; 24.1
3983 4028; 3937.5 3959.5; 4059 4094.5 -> -0.13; 25.3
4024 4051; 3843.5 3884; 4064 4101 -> -0.16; 24.4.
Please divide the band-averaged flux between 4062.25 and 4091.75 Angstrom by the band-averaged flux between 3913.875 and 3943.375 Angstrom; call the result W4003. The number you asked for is 1.21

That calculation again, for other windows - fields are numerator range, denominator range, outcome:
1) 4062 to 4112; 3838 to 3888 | 1.07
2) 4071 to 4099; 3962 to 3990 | 1.11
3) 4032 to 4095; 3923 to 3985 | 1.26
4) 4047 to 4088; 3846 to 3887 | 1.15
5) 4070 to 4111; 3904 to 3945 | 1.04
